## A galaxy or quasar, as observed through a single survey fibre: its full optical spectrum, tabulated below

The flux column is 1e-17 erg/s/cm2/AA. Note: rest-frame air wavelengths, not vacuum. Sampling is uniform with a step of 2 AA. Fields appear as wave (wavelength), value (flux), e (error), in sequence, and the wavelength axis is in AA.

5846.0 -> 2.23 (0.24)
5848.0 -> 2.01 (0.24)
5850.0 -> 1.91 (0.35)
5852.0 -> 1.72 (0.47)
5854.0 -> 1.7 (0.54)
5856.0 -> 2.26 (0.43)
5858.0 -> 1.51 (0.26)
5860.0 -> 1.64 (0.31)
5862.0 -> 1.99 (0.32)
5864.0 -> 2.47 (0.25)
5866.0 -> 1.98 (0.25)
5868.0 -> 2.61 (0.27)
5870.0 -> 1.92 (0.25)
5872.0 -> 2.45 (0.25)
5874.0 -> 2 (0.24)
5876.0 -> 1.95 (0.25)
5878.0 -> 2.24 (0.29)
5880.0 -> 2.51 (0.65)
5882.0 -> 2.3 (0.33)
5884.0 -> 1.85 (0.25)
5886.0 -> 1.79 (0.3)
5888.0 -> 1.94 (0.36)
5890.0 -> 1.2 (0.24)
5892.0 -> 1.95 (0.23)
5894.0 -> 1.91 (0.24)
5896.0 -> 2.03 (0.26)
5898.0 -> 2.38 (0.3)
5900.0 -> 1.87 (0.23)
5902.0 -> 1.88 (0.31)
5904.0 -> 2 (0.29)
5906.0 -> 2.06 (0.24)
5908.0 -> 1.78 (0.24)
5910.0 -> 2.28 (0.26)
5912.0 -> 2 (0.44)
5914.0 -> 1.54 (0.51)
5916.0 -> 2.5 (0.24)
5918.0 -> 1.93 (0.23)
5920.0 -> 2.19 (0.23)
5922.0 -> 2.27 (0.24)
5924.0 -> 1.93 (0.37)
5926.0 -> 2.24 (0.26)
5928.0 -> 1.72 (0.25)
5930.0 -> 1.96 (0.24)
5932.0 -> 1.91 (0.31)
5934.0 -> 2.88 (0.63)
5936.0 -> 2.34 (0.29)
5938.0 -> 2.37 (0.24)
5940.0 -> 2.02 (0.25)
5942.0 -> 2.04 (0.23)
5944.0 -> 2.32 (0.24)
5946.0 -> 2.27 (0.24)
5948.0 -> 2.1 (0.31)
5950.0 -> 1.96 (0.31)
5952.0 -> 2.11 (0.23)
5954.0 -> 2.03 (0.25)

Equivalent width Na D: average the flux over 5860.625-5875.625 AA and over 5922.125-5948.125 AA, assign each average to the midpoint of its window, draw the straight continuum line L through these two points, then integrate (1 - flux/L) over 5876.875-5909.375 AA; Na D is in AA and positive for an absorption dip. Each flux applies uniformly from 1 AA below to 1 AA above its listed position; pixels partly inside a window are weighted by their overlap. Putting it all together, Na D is 2.8 AA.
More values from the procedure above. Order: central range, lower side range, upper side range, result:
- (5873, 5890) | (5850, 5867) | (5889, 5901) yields -1.11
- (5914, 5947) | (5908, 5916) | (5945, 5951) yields -1.76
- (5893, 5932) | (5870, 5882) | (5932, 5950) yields 3.70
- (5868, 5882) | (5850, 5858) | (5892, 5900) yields -1.90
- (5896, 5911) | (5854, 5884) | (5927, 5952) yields 0.67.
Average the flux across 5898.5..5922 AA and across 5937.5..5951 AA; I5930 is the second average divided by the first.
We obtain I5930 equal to 1.1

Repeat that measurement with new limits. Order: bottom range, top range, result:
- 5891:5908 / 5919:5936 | 1.08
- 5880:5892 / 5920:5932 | 1.08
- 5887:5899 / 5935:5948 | 1.17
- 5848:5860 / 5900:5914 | 1.08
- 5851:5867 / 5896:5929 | 1.07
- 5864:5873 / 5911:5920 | 0.89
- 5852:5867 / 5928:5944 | 1.14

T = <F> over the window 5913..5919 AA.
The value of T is 1.99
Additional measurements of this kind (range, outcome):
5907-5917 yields 2.02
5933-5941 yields 2.4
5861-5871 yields 2.19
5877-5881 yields 2.38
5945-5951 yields 2.11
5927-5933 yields 1.86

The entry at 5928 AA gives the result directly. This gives 1.72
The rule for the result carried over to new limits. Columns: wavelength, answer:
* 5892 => 1.95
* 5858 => 1.51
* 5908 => 1.78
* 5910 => 2.28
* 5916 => 2.5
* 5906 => 2.06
